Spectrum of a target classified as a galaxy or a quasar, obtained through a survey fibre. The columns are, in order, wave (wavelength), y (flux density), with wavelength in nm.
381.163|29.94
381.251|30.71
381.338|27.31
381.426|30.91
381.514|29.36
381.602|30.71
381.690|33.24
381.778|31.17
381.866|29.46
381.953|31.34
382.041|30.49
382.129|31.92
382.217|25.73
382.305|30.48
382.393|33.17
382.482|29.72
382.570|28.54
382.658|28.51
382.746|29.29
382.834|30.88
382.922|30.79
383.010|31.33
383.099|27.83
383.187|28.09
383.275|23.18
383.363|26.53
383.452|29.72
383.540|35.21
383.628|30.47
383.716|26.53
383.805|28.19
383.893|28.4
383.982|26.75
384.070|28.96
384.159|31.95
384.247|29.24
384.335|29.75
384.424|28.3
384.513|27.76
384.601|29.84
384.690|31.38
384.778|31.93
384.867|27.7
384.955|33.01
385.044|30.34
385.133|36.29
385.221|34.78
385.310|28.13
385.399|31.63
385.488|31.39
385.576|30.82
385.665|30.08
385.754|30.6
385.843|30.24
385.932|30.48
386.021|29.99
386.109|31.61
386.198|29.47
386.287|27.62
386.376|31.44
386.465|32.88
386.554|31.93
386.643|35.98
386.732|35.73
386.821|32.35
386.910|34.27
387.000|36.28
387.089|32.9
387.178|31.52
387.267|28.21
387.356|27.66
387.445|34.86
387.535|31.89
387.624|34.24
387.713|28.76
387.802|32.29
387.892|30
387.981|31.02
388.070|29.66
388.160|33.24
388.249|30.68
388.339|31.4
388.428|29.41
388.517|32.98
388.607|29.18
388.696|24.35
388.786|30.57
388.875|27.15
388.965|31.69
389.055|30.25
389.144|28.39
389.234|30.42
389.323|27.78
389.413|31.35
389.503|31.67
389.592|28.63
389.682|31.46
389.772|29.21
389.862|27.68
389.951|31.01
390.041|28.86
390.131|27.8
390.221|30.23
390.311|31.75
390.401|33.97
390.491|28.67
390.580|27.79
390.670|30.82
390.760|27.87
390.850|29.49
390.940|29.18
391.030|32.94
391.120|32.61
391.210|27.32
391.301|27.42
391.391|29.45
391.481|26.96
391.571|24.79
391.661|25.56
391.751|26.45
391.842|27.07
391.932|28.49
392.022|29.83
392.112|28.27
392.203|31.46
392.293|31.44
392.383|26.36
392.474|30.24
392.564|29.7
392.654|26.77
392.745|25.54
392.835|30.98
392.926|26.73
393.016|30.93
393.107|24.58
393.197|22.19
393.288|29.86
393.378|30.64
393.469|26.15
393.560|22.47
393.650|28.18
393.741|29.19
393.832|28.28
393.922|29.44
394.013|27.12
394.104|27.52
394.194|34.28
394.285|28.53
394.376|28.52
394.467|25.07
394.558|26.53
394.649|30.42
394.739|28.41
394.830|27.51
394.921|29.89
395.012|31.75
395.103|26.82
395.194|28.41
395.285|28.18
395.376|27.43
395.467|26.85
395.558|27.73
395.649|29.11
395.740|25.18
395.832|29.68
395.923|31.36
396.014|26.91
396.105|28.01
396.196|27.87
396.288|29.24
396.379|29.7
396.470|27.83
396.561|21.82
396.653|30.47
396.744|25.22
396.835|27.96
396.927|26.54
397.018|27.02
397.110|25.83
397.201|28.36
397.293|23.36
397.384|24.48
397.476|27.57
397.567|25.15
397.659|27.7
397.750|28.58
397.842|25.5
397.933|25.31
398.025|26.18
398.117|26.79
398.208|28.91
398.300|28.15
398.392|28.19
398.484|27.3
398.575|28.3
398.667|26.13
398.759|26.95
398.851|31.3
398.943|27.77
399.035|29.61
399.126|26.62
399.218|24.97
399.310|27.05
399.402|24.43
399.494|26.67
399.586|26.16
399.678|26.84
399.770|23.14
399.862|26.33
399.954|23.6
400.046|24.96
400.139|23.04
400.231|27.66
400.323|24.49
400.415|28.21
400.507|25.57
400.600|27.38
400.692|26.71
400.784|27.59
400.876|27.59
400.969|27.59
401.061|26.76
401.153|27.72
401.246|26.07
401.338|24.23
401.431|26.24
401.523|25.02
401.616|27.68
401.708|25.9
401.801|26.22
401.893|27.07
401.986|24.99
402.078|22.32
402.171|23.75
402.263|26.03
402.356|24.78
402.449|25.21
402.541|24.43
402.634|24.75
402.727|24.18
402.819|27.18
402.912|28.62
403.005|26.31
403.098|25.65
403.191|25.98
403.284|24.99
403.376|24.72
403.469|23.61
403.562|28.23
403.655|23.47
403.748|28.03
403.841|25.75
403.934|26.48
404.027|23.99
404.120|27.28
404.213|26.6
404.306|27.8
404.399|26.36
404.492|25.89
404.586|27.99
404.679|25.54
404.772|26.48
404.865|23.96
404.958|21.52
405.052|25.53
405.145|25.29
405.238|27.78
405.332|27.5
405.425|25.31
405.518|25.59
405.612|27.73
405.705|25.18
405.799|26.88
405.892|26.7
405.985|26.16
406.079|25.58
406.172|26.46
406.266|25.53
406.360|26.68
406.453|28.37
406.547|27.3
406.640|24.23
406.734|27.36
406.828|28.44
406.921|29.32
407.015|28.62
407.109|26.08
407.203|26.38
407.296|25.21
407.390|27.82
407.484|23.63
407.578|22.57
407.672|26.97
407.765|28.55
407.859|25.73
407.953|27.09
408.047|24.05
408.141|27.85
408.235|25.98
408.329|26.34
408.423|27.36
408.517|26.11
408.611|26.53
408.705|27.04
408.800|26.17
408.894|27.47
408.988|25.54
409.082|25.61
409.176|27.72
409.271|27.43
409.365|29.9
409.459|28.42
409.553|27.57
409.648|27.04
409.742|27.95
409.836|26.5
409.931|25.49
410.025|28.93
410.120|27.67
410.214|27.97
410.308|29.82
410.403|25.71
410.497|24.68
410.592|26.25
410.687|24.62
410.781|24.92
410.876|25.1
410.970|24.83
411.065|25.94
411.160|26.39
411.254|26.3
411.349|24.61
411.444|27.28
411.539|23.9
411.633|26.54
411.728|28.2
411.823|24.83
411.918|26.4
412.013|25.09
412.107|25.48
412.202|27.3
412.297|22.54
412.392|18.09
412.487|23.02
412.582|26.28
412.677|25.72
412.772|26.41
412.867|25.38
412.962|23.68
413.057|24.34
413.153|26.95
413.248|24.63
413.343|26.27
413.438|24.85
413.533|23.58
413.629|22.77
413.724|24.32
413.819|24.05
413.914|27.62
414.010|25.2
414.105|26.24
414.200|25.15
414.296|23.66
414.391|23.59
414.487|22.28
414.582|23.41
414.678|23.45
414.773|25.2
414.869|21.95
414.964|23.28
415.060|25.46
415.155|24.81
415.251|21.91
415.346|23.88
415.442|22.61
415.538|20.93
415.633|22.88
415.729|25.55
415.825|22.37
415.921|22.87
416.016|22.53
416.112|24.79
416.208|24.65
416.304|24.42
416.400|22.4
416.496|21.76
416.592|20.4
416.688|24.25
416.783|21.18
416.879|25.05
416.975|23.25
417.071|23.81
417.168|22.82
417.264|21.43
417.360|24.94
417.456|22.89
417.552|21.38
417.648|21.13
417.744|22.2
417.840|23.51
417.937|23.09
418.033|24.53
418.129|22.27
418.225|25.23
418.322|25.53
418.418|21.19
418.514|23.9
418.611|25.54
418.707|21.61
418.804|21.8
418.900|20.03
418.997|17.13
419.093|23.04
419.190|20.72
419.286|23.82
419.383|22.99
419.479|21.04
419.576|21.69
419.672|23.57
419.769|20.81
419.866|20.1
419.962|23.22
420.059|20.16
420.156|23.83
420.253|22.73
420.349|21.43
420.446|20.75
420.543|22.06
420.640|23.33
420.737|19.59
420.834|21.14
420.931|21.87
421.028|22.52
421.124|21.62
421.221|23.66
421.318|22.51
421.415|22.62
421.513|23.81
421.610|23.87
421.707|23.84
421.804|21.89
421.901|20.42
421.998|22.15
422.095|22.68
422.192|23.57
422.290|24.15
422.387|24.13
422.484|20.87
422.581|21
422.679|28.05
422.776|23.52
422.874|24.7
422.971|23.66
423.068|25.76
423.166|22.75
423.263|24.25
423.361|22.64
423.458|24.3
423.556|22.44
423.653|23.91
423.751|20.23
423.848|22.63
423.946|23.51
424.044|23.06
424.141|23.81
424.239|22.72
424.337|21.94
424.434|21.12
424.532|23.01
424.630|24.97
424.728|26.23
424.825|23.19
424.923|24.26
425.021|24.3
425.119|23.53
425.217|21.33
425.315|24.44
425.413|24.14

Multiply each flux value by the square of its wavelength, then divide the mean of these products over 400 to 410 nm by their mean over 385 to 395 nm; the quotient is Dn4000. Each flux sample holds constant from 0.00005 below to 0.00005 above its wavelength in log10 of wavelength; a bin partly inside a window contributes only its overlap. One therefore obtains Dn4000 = 1.0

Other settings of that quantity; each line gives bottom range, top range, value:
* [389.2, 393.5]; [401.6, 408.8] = 0.97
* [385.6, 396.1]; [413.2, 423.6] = 0.90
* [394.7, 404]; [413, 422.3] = 0.94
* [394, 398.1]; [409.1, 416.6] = 0.98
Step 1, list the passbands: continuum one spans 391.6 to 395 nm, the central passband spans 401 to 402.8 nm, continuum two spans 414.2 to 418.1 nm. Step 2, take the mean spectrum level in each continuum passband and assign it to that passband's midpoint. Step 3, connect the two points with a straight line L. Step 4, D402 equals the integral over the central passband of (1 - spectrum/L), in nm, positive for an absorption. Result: 0.05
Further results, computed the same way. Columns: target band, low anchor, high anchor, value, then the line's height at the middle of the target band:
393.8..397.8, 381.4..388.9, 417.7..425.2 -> 0.07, 28.3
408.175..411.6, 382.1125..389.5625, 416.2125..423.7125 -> -0.22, 25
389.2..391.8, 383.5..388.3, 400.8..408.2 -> 0.05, 29.8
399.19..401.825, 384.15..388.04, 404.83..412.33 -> 0.19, 28.1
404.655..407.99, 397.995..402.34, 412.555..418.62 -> -0.12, 25.4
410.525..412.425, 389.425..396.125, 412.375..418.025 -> -0.06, 24.5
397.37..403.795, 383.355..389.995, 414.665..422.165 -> 0.22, 27.2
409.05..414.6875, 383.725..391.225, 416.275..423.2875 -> -0.23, 24.6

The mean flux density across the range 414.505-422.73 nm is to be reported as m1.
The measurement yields 22.7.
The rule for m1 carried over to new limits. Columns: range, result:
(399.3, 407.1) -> 26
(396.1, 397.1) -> 27.3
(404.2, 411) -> 26.5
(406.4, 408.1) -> 26.6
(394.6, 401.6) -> 27.1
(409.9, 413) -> 25.6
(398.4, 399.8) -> 27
